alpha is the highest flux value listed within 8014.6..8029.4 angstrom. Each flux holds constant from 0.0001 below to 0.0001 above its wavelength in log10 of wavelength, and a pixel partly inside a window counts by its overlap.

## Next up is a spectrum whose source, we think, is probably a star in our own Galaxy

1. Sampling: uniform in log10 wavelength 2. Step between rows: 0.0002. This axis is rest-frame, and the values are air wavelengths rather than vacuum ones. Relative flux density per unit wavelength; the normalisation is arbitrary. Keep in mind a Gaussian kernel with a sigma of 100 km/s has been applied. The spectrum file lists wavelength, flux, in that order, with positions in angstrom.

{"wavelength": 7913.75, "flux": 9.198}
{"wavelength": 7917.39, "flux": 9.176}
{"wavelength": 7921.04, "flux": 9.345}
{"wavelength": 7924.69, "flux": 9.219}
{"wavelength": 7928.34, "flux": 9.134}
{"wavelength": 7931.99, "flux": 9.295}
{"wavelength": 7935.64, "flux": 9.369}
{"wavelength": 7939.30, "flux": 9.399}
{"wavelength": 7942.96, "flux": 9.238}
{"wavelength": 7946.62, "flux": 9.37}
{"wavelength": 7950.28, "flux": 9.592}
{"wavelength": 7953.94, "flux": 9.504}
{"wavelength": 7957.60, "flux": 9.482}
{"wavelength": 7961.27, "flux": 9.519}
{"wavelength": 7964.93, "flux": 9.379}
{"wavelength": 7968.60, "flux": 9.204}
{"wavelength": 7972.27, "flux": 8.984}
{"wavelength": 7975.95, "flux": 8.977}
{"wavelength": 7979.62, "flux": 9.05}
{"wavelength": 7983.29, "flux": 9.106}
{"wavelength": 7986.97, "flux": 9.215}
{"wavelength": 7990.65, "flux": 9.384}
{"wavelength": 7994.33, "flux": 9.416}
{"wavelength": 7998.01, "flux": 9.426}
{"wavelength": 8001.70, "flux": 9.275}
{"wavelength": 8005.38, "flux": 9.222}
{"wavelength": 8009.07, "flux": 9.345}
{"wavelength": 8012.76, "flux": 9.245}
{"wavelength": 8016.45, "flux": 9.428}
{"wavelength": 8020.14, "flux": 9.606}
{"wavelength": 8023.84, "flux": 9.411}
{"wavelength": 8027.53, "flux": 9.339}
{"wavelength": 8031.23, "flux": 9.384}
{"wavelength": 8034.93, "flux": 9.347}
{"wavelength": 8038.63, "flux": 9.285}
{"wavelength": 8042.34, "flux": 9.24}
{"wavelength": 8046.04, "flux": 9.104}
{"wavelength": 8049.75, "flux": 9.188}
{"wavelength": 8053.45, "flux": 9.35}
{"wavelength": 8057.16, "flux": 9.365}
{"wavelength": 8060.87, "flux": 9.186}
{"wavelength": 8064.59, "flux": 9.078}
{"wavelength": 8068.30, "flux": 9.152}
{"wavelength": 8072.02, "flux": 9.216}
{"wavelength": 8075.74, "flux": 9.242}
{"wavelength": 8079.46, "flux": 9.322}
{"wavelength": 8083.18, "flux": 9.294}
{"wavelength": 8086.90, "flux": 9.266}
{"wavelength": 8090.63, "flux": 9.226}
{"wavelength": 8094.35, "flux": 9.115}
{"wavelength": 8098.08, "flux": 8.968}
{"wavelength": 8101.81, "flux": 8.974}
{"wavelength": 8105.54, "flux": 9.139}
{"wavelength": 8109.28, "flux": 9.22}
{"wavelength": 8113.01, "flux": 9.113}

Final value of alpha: 9.606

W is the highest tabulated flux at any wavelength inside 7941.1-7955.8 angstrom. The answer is 9.592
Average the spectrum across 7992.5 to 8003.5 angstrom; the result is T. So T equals 9.37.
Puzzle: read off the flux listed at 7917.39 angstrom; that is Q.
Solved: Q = 9.176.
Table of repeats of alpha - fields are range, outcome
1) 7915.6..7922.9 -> 9.345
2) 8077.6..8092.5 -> 9.322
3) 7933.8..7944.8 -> 9.399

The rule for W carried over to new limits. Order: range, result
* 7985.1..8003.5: 9.426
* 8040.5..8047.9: 9.24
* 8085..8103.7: 9.266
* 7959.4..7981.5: 9.519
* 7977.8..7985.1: 9.106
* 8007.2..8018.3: 9.428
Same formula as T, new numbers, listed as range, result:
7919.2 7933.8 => 9.25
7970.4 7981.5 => 9.01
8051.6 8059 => 9.36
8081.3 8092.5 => 9.27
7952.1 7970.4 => 9.42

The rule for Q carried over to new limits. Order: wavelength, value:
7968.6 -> 9.204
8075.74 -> 9.242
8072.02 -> 9.216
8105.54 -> 9.139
